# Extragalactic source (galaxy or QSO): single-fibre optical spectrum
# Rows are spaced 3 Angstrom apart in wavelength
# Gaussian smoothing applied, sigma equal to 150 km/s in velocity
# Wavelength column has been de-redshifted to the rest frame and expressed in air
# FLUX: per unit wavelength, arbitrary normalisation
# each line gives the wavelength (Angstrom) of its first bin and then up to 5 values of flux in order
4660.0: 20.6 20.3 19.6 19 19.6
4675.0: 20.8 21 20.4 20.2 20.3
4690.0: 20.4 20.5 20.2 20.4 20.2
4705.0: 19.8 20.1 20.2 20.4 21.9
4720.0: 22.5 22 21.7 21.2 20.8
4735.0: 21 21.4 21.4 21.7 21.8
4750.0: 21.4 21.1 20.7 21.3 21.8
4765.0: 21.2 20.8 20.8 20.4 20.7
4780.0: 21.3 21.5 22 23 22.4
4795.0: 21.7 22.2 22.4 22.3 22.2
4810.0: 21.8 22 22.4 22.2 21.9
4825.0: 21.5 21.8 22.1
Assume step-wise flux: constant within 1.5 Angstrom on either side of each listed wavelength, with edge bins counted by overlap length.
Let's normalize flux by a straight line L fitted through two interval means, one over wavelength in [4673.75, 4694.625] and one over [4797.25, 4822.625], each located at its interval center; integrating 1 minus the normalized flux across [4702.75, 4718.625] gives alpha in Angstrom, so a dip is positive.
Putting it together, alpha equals 0.3 Angstrom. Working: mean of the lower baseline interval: 20.5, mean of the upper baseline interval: 22.2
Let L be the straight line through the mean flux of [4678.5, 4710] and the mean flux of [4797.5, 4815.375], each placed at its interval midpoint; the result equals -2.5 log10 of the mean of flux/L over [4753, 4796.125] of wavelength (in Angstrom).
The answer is 0.01 mag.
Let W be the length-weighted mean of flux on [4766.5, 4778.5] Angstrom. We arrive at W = 20.7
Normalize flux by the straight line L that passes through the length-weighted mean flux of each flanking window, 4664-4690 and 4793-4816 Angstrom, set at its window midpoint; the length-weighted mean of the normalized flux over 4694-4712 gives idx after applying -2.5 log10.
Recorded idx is 0.02 mag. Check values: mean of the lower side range 20.1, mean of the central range 20.2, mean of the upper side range 22.1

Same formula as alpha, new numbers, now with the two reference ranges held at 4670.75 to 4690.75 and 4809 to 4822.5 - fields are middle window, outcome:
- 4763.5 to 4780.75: 0.6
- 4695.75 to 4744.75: -0.3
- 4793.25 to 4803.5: -0.1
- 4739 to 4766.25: -0.1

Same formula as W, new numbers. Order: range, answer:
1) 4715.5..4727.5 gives 22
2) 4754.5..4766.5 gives 21.2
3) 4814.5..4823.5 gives 22.2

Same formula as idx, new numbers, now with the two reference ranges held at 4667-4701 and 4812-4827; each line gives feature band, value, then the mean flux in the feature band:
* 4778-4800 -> -0.02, 22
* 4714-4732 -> -0.05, 21.6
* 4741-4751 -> -0.03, 21.6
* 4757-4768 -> 0.00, 21.3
